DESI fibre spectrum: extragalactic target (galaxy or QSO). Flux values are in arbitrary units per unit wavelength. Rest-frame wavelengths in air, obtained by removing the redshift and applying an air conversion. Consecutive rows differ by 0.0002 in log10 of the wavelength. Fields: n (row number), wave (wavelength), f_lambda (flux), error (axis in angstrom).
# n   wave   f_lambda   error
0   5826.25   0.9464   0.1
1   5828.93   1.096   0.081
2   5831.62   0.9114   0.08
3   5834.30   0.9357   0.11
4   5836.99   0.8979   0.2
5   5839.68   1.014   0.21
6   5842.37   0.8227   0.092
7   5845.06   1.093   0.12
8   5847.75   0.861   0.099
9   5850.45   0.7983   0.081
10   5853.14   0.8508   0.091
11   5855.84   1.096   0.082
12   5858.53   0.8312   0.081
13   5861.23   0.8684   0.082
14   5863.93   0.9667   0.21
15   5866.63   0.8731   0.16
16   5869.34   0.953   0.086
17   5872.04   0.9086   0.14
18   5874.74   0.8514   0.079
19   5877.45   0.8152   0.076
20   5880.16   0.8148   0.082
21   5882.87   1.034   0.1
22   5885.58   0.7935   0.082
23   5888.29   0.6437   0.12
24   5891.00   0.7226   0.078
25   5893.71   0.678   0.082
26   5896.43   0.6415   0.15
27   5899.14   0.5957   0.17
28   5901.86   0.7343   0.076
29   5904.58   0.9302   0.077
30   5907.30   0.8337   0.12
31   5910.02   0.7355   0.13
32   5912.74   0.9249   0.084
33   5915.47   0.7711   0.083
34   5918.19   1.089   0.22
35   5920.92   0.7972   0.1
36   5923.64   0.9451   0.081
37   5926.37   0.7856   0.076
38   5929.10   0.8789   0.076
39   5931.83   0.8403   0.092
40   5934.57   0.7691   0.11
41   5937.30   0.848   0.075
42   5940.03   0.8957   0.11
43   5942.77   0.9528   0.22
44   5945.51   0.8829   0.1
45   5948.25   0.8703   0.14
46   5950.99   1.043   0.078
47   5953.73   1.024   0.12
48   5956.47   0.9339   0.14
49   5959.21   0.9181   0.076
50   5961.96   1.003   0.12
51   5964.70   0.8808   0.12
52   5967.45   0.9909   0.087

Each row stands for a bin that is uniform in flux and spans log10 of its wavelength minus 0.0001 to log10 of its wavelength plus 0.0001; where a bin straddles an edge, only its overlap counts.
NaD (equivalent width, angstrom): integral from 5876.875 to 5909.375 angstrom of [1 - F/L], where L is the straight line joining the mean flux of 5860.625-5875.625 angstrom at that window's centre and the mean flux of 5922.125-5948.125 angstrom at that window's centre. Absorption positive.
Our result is 4.5 angstrom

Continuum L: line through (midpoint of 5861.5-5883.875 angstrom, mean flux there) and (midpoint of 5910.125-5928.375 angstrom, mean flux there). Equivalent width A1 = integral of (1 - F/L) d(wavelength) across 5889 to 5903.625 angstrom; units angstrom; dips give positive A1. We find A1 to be 3.4 angstrom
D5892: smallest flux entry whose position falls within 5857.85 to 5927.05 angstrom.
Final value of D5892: 0.5957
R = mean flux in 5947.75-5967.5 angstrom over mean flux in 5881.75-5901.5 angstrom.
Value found 1.32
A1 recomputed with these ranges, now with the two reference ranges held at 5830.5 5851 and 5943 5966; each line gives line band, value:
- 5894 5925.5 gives 4.15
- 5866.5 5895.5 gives 3.38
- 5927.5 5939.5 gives 1.32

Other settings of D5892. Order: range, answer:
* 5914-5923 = 0.7711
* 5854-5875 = 0.8312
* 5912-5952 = 0.7691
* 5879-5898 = 0.6415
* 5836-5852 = 0.7983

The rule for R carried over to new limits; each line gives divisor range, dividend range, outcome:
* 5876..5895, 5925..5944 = 1.08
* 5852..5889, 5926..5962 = 1.02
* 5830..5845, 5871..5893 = 0.87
